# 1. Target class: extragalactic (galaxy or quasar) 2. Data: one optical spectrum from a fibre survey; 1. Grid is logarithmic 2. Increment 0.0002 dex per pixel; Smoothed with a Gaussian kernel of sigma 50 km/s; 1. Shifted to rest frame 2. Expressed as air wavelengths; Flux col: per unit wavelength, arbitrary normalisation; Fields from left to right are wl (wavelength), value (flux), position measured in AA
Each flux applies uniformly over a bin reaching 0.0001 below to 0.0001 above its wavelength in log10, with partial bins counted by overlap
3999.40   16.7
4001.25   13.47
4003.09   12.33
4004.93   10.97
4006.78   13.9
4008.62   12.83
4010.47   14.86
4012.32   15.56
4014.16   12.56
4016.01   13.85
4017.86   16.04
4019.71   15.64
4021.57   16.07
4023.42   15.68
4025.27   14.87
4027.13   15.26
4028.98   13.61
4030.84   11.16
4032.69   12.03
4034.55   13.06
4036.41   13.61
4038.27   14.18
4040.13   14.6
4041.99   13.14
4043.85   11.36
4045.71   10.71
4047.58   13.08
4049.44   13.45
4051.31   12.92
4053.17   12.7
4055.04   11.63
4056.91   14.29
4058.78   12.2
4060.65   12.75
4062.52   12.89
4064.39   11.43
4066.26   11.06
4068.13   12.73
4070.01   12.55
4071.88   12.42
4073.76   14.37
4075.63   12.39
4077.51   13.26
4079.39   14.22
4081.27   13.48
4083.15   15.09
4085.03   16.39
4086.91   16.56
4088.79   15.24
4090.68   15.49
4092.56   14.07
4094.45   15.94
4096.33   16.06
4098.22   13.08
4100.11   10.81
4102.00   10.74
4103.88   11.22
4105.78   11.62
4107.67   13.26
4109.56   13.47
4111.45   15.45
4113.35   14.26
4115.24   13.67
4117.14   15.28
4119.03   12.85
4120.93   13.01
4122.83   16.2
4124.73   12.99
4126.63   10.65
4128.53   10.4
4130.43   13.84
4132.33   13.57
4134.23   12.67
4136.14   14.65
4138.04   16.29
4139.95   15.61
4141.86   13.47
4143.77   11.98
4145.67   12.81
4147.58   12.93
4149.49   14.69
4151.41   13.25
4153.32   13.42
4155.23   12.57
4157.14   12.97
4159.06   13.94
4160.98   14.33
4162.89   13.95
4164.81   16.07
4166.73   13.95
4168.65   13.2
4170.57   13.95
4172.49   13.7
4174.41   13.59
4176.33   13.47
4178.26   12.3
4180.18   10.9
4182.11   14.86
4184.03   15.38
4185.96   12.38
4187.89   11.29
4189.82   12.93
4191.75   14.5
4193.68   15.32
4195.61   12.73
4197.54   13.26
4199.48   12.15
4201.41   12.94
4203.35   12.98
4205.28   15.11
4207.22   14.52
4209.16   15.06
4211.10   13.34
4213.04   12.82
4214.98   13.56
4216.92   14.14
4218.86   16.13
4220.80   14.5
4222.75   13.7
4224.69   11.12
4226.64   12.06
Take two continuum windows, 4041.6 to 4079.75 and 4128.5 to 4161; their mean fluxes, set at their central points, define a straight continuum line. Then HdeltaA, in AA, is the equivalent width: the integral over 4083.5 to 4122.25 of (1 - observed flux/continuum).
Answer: -2.6 AA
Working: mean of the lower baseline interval 12.6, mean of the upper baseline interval 13.6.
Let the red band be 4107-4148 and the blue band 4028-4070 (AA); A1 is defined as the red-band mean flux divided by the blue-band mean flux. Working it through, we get 1.1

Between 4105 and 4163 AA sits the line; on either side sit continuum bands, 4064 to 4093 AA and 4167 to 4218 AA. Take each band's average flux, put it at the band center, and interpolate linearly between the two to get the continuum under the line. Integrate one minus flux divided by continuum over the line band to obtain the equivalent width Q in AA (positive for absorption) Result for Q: 0.5 AA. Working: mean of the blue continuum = 13.8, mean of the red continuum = 13.5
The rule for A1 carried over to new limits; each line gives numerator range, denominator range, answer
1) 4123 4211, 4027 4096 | 1.01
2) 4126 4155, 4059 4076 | 1.07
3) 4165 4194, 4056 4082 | 1.05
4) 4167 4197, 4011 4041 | 0.94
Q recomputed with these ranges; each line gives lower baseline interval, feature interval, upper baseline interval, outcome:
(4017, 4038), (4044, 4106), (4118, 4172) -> 3.3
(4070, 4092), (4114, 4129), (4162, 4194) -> 0.9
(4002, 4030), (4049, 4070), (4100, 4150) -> 2.0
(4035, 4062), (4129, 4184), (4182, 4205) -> -1.7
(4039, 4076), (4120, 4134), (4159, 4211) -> 0.3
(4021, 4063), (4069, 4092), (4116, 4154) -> -1.6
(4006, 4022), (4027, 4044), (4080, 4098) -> 1.8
